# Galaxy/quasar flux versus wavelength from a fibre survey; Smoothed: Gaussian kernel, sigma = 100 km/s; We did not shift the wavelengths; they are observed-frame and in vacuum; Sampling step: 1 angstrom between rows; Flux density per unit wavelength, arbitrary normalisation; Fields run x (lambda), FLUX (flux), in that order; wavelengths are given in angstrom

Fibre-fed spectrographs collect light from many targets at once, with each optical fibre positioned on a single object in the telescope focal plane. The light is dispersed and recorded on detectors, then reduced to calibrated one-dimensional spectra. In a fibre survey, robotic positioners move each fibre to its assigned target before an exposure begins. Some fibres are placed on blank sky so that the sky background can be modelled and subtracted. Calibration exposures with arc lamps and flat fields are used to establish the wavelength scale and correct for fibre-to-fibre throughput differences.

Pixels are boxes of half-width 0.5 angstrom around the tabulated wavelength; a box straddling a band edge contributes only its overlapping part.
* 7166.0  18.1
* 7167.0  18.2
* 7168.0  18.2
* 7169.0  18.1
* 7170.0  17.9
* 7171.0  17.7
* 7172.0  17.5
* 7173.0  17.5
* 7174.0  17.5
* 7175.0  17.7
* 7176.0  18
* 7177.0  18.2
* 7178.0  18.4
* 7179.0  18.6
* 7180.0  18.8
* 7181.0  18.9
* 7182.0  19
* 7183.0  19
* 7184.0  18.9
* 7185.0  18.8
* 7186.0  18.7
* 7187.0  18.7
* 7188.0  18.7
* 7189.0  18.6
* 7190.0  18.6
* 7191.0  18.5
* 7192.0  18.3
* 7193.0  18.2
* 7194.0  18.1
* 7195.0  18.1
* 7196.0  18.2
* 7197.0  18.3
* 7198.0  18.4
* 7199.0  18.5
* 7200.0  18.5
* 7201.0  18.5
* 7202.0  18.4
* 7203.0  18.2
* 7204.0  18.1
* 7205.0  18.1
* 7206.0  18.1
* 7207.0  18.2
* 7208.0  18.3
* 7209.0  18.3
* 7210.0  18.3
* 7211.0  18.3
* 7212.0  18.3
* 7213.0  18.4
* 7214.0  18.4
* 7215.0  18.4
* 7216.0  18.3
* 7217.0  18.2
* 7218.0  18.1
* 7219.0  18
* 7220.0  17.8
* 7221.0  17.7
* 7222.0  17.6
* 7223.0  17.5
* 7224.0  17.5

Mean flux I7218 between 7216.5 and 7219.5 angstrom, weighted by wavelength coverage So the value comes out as 18.1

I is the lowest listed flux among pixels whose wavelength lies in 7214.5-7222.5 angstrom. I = 17.6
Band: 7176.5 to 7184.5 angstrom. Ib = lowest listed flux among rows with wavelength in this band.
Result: 18.2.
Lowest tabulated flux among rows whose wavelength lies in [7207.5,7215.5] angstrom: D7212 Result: 18.3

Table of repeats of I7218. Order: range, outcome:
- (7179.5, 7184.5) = 18.9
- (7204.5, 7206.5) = 18.1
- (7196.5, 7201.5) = 18.4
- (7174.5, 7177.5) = 18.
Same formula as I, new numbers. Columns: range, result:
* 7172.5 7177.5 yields 17.5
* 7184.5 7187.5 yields 18.7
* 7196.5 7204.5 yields 18.1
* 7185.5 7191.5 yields 18.5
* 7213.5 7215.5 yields 18.4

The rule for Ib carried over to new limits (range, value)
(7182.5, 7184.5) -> 18.9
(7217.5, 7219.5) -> 18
